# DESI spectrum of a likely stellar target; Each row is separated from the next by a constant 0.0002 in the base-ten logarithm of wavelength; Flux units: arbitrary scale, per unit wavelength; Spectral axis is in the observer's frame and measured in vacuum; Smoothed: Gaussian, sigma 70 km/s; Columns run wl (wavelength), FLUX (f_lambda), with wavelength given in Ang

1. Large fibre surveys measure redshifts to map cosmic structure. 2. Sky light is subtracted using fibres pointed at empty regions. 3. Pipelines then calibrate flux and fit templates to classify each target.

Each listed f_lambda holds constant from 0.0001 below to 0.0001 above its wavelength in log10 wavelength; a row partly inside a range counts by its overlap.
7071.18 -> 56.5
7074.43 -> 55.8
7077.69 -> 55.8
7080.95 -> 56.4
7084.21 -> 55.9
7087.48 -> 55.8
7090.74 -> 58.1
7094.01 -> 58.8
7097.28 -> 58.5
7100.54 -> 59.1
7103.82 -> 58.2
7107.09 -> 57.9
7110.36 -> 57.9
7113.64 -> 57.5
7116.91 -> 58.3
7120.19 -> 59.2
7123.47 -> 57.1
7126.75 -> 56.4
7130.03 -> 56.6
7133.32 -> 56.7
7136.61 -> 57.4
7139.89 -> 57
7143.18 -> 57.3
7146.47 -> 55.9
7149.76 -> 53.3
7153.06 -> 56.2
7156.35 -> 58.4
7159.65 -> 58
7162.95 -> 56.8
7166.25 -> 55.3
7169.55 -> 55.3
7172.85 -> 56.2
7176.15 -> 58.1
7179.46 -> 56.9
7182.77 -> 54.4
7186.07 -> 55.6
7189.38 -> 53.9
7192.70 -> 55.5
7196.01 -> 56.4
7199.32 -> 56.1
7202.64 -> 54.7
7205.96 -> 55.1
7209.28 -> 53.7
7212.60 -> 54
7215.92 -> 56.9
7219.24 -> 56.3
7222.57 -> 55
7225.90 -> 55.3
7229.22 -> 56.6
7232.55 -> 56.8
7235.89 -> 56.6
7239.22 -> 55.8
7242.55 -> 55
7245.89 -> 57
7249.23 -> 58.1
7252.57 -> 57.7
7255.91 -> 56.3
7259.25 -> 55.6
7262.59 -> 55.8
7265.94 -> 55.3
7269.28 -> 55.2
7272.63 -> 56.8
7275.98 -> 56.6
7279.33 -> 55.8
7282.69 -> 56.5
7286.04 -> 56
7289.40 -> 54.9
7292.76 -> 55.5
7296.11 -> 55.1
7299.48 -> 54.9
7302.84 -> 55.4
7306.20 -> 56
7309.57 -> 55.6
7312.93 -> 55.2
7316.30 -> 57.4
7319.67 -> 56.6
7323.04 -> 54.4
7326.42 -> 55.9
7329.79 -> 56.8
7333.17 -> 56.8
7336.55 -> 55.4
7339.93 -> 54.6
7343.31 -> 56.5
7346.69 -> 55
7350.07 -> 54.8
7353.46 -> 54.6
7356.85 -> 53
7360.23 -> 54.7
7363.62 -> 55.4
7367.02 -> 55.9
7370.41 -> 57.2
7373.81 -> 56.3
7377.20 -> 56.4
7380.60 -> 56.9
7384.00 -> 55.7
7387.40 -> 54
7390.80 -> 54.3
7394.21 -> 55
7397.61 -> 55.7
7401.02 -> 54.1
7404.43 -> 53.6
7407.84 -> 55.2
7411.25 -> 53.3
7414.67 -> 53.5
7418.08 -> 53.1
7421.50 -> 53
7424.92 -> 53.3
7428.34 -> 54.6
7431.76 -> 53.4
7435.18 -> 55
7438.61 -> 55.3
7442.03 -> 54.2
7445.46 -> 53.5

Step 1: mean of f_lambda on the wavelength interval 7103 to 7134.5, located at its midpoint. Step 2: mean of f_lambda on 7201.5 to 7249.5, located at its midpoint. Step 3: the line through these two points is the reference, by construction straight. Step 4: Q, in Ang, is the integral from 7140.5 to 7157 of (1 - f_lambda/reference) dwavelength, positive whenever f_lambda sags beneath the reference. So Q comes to 0.3 Ang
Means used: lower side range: 57.6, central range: 56.1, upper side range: 55.7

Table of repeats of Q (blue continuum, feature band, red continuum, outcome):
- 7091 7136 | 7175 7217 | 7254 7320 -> 1.1 Ang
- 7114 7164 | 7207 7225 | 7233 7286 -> 0.4 Ang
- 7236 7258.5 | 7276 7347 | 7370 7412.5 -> 0.3 Ang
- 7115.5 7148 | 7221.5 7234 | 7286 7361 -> 0.1 Ang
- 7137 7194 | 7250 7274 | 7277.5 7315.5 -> -0.2 Ang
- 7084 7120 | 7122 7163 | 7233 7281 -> 0.6 Ang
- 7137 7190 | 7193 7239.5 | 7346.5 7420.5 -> 0.2 Ang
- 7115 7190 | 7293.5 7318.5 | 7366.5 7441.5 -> -0.1 Ang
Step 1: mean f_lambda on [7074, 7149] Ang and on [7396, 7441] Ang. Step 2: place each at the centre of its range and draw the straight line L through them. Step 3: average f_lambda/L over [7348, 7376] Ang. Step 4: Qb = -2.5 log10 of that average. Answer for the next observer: -0.01 mag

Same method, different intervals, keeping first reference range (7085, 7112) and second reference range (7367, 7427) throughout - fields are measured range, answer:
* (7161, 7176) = 0.02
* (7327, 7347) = -0.01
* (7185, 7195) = 0.04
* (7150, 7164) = 0.01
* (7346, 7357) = 0.02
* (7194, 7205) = 0.02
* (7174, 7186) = 0.01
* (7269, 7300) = 0.00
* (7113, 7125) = -0.01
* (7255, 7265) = 0.01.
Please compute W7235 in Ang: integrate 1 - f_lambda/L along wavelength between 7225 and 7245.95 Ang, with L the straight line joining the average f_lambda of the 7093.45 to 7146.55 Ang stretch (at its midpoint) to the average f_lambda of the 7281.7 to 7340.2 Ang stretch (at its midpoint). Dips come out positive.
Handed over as 0.1 Ang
